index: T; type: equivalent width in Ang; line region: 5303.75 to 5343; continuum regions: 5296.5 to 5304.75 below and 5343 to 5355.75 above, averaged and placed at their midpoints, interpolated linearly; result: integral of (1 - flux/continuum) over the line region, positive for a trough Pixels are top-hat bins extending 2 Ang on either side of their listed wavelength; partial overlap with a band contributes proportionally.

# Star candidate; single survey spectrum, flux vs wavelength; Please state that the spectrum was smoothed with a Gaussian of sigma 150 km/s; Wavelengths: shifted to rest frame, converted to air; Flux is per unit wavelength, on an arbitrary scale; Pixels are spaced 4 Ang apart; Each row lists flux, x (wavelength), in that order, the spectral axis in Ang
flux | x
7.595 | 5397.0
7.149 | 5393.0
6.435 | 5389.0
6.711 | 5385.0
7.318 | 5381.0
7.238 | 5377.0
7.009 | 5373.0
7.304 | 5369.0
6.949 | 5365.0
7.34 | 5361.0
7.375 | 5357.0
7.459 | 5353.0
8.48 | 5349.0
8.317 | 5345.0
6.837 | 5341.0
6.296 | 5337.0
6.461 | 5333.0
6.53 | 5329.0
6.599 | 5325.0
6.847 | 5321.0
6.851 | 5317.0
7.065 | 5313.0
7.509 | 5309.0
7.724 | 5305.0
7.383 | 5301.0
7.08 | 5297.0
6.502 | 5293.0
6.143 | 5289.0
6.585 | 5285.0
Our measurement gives 4.2 Ang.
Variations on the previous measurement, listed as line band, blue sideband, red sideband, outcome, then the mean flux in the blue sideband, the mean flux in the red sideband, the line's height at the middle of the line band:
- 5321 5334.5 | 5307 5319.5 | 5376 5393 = 1.0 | 7.13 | 6.93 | 7.09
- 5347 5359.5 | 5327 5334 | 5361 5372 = -1.5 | 6.5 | 7.15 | 6.91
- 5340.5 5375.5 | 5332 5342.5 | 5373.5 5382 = -3.1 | 6.52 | 7.23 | 6.88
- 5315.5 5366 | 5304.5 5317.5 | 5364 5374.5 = 0.6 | 7.29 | 7.1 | 7.19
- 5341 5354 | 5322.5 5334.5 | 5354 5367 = -1.8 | 6.55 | 7.24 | 6.96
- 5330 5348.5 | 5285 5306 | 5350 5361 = 0.7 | 6.89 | 7.5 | 7.34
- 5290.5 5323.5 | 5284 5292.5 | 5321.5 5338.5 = -3.4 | 6.36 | 6.51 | 6.43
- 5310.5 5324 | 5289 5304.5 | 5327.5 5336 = -0.5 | 6.95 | 6.47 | 6.67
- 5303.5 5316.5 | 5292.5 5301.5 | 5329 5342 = -1.0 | 7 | 6.51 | 6.84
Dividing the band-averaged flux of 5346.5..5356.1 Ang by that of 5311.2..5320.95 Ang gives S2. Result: 1.14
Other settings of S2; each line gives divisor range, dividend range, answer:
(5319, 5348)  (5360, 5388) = 1.03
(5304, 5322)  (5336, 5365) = 1.04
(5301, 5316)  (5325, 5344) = 0.90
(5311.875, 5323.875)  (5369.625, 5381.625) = 1.04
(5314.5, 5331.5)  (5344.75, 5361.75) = 1.16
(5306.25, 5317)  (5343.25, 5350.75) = 1.16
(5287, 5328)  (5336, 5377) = 1.06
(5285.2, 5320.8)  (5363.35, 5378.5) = 1.02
